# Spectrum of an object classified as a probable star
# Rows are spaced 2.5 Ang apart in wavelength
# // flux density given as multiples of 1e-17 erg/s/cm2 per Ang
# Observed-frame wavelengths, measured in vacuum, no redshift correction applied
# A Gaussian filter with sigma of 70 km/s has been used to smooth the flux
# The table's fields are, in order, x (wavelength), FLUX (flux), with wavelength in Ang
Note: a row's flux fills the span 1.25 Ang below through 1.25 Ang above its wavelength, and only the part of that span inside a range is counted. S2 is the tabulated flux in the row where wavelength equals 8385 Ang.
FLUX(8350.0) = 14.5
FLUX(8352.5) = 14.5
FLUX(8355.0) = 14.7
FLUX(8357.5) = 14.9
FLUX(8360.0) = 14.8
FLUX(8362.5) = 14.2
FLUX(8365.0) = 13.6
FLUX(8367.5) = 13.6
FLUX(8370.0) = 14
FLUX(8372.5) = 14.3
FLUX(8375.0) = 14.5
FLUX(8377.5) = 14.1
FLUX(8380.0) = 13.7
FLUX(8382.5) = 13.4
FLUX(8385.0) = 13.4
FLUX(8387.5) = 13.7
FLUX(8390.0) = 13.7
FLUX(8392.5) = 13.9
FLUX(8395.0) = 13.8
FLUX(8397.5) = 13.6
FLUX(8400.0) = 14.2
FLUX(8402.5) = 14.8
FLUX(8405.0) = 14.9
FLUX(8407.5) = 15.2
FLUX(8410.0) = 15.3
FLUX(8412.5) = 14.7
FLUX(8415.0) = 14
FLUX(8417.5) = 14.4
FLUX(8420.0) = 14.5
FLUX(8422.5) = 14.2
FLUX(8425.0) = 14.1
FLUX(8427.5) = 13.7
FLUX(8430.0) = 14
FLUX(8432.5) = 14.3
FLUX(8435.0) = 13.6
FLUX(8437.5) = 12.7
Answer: 13.4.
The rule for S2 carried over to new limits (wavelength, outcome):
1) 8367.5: 13.6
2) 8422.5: 14.2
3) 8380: 13.7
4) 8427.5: 13.7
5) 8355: 14.7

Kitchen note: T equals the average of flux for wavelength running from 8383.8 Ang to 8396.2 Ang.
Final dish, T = 13.7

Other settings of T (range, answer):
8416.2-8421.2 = 14.4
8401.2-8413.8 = 15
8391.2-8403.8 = 14.1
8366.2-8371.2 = 13.8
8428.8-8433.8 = 14.1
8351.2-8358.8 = 14.7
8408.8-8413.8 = 15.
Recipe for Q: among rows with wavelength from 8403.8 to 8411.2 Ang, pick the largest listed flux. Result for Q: 15.3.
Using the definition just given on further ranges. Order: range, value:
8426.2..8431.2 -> 14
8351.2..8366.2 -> 14.9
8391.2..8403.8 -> 14.8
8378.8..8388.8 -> 13.7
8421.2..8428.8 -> 14.2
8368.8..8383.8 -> 14.5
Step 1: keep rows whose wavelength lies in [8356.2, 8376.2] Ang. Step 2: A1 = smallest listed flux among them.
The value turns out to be 13.6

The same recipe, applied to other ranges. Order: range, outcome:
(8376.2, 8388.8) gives 13.4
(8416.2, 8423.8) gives 14.2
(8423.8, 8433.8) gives 13.7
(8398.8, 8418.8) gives 14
